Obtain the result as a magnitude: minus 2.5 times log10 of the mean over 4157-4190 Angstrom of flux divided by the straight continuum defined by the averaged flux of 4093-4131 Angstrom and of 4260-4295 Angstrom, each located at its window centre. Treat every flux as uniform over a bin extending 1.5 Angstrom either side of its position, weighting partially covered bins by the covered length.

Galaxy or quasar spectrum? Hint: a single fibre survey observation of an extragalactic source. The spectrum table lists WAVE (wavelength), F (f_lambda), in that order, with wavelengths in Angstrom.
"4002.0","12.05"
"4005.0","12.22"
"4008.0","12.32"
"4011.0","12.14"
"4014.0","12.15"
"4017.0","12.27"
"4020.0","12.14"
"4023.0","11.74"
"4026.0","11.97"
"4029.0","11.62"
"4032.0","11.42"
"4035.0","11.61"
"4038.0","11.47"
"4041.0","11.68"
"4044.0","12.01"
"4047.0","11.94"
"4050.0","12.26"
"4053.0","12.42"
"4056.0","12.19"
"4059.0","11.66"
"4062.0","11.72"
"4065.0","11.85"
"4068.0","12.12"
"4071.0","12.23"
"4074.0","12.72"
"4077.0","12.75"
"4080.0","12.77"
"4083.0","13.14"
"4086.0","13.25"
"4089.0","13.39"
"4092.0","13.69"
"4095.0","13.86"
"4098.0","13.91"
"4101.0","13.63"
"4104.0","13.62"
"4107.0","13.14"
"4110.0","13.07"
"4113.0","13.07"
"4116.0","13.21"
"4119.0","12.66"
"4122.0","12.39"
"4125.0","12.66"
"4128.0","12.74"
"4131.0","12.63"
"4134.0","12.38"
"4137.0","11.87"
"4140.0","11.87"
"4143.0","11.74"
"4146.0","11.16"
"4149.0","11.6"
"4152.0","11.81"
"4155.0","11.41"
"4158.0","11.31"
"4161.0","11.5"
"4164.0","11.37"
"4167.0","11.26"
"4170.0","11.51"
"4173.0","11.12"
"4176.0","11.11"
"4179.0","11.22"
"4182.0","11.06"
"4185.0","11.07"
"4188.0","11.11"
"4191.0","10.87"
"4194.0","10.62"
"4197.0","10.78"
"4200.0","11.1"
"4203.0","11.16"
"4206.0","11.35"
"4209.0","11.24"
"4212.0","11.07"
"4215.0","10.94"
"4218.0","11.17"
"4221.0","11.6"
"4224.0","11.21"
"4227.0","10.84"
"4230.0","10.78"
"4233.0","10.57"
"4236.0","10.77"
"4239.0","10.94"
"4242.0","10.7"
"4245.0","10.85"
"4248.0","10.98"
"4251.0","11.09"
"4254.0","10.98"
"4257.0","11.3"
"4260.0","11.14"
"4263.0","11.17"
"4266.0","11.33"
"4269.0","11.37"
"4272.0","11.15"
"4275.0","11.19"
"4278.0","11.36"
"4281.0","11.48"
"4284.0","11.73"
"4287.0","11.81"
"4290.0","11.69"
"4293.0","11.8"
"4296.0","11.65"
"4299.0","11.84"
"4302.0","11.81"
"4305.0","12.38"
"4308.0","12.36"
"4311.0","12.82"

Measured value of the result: 0.12 mag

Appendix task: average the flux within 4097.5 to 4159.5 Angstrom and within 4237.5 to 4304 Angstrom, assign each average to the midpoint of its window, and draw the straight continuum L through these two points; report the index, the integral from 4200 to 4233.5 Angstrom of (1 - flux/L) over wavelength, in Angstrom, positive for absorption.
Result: 1.88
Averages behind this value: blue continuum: 12.4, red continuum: 11.3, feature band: 11.1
